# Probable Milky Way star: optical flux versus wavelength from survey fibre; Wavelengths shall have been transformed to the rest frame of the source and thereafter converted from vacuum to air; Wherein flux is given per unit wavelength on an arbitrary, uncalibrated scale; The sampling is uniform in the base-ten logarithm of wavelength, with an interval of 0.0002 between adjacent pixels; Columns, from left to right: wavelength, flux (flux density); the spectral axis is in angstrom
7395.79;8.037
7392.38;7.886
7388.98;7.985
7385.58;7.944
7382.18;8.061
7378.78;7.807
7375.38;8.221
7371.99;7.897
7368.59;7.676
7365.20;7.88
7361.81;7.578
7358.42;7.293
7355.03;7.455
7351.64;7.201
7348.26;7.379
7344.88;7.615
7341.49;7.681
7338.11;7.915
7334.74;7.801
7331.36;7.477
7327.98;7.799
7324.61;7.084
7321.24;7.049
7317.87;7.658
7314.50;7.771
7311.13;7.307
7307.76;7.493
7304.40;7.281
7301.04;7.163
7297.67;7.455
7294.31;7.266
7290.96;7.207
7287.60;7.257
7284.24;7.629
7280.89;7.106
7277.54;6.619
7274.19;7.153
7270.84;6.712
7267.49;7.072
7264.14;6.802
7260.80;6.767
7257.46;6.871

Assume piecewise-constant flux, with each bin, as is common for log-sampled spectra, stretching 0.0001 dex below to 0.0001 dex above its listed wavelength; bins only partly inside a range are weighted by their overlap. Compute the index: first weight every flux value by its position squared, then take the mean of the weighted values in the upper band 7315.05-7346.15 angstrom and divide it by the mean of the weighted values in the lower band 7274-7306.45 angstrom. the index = 1.06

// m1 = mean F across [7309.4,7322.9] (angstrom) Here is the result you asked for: 7.44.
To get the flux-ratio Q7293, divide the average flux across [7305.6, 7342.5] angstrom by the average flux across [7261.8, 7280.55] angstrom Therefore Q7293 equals 1.1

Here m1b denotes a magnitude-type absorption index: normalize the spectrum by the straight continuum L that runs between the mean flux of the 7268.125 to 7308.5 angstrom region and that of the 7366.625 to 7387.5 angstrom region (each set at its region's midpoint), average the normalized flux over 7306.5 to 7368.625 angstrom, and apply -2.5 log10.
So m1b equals 0.010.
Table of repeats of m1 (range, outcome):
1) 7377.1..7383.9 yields 7.93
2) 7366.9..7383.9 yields 7.93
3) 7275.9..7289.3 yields 7.15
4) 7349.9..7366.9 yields 7.48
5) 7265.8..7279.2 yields 6.89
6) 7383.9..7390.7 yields 7.97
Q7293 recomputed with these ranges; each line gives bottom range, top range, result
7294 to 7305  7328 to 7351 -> 1.05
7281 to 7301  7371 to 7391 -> 1.09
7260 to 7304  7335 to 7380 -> 1.08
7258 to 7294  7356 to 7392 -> 1.11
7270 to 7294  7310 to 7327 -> 1.04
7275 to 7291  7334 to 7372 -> 1.06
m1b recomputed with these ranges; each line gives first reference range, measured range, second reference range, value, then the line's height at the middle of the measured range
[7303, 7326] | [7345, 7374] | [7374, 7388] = 0.03 mag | 7.8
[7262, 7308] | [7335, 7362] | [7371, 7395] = 0.02 mag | 7.68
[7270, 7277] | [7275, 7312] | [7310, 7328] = -0.02 mag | 7.13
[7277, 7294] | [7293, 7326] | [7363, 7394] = 0.01 mag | 7.4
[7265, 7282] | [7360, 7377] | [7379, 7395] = -0.01 mag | 7.79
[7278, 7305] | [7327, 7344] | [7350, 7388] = -0.03 mag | 7.53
